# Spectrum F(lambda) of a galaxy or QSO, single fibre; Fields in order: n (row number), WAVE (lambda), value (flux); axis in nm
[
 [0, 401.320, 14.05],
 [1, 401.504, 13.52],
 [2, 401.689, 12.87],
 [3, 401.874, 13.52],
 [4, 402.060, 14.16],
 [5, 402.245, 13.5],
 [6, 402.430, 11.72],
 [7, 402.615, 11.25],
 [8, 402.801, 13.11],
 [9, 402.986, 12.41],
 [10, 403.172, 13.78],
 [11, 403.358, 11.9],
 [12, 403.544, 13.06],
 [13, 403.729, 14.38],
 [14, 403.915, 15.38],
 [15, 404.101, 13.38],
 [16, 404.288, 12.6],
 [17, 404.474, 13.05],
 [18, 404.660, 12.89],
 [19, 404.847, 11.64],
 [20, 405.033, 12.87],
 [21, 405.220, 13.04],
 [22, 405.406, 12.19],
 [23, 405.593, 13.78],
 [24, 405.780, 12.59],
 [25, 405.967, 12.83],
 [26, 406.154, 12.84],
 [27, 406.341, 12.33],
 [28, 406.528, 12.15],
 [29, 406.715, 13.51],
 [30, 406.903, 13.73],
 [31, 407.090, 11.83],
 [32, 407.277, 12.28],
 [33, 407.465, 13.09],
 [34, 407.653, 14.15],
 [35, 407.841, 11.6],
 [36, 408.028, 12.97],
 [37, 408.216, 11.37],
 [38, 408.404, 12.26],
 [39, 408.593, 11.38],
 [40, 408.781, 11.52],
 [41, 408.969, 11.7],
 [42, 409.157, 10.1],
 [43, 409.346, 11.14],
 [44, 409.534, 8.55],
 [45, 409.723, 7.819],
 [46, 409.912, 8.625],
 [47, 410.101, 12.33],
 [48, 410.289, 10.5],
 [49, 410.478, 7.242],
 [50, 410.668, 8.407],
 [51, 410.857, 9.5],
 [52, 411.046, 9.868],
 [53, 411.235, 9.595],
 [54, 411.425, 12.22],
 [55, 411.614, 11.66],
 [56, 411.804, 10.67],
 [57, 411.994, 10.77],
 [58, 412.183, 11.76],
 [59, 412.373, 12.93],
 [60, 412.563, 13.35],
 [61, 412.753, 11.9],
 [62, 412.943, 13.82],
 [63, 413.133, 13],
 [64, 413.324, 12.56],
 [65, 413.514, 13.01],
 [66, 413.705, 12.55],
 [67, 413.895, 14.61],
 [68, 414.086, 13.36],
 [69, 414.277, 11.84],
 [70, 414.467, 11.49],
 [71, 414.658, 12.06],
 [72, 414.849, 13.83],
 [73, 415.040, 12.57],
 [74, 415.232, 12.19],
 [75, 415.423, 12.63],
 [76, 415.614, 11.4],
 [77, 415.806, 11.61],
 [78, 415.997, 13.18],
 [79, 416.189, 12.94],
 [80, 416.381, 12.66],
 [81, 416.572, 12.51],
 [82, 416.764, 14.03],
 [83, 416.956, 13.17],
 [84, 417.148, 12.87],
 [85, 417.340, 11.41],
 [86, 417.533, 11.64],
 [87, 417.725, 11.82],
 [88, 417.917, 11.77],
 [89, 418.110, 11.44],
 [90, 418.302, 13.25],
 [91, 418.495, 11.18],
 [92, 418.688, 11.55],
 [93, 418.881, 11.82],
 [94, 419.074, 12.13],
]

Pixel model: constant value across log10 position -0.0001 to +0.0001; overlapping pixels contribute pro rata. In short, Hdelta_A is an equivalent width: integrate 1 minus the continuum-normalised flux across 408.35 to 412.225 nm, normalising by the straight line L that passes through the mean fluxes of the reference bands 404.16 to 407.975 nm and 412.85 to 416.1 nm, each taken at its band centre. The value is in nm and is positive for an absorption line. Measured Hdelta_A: 0.73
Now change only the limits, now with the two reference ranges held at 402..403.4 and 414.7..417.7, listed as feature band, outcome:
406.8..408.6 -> 0.02 nm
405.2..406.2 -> -0.01 nm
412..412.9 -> 0.01 nm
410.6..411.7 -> 0.21 nm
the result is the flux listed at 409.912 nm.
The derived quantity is 8.625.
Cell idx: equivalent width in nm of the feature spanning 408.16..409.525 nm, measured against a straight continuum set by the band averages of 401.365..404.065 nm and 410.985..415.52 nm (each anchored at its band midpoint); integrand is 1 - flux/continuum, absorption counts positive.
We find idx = 0.16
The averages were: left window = 13.2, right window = 12.3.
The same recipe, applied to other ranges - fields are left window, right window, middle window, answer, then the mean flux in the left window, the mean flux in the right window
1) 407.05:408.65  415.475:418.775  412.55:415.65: -0.11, 12.4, 12.3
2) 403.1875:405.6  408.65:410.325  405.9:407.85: -0.18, 13.1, 10.3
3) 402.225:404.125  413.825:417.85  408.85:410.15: 0.29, 13.1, 12.5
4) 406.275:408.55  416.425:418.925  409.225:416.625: 0.46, 12.6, 12.2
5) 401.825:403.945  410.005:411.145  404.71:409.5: -0.47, 13.1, 9.64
